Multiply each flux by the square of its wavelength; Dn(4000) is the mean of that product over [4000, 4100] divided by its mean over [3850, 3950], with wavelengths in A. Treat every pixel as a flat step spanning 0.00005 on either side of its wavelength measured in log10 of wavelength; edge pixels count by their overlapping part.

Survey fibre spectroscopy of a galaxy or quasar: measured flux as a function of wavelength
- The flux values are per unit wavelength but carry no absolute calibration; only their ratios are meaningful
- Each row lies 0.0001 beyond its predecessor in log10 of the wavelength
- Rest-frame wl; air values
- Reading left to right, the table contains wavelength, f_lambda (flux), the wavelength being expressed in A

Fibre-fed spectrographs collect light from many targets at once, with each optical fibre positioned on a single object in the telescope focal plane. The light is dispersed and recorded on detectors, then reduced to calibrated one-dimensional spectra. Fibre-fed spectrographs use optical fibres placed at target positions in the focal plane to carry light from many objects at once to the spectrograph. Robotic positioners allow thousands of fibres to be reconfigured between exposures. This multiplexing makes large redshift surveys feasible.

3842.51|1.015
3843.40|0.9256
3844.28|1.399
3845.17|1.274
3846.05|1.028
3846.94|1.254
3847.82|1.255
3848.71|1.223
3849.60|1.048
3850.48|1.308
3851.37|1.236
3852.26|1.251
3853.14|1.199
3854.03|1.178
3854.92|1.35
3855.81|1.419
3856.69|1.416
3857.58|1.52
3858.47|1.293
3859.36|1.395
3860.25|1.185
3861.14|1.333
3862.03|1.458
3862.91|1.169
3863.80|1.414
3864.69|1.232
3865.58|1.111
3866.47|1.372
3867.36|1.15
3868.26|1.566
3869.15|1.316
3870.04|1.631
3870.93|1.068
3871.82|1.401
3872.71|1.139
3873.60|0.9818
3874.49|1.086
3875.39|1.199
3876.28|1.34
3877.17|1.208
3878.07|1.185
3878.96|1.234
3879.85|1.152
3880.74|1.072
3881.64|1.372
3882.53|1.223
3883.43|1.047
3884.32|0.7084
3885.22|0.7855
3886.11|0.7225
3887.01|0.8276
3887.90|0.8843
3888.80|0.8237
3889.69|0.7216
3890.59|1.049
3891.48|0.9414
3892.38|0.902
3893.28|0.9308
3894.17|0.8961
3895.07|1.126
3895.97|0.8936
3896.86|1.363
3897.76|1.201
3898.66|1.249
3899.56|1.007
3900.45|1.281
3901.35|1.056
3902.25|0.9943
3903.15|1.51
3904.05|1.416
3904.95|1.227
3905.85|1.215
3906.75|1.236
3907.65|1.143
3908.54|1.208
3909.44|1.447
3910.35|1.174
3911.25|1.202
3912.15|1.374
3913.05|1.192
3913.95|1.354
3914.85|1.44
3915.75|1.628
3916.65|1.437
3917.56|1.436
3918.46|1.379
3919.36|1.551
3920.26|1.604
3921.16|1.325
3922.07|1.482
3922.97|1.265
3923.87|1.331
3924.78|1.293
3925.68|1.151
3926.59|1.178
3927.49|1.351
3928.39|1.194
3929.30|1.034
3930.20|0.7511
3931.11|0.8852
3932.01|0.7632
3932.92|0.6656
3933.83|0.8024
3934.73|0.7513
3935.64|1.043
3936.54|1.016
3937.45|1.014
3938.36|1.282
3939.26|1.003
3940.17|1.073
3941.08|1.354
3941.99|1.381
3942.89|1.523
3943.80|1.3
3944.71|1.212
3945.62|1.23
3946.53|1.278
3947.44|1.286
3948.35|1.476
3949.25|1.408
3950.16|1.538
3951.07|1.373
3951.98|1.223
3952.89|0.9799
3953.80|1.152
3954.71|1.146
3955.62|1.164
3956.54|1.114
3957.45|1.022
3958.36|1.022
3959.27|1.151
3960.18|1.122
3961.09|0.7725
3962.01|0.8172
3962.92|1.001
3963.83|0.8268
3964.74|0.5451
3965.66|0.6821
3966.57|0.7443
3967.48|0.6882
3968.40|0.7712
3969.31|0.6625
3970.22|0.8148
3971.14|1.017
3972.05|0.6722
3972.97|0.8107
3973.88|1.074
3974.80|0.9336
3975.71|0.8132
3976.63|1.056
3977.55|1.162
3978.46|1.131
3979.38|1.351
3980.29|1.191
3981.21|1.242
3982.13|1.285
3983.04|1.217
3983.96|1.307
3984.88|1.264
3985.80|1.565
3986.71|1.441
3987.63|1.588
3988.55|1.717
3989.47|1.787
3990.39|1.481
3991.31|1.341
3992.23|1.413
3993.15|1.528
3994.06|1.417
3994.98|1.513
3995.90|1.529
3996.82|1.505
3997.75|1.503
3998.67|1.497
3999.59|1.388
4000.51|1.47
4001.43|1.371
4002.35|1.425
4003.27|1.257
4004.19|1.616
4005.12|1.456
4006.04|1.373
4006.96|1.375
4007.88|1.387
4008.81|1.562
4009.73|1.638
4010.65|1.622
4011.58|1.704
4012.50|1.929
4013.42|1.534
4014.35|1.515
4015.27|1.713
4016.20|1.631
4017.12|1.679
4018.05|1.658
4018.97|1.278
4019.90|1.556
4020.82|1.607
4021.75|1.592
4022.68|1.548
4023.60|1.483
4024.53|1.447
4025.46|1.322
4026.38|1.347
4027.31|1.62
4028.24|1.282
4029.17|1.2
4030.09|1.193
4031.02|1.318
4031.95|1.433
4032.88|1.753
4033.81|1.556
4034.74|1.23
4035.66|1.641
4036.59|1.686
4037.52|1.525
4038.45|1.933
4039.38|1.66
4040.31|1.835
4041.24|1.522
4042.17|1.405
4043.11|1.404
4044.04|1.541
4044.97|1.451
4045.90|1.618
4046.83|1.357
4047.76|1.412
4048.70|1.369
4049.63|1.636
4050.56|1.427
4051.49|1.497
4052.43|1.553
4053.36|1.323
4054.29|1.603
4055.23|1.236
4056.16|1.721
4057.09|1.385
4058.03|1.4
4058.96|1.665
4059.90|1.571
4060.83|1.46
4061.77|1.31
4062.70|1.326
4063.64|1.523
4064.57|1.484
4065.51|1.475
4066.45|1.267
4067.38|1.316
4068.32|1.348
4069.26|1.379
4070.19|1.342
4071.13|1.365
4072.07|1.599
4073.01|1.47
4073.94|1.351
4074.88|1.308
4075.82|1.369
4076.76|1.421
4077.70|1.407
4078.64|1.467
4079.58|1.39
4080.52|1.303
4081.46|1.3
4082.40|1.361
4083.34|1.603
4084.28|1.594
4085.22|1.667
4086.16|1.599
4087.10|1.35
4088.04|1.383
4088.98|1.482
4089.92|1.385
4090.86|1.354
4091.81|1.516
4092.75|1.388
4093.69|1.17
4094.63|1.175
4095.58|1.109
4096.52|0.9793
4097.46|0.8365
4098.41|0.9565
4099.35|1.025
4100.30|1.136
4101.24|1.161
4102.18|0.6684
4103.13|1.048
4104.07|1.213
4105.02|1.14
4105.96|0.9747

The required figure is 1.30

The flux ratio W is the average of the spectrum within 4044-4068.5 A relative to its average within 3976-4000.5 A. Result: 1.0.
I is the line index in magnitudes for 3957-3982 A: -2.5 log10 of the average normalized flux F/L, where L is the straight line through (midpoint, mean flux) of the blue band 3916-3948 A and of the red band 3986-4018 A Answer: 0.42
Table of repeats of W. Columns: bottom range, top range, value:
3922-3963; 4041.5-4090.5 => 1.27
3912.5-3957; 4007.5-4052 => 1.25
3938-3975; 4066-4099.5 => 1.26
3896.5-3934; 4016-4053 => 1.22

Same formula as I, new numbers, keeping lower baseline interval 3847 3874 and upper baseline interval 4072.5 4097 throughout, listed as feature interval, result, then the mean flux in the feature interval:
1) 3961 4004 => 0.13 mag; 1.19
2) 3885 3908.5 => 0.22 mag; 1.06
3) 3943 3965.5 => 0.17 mag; 1.13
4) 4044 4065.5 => -0.08 mag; 1.47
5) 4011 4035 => -0.12 mag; 1.51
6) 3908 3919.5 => -0.04 mag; 1.36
